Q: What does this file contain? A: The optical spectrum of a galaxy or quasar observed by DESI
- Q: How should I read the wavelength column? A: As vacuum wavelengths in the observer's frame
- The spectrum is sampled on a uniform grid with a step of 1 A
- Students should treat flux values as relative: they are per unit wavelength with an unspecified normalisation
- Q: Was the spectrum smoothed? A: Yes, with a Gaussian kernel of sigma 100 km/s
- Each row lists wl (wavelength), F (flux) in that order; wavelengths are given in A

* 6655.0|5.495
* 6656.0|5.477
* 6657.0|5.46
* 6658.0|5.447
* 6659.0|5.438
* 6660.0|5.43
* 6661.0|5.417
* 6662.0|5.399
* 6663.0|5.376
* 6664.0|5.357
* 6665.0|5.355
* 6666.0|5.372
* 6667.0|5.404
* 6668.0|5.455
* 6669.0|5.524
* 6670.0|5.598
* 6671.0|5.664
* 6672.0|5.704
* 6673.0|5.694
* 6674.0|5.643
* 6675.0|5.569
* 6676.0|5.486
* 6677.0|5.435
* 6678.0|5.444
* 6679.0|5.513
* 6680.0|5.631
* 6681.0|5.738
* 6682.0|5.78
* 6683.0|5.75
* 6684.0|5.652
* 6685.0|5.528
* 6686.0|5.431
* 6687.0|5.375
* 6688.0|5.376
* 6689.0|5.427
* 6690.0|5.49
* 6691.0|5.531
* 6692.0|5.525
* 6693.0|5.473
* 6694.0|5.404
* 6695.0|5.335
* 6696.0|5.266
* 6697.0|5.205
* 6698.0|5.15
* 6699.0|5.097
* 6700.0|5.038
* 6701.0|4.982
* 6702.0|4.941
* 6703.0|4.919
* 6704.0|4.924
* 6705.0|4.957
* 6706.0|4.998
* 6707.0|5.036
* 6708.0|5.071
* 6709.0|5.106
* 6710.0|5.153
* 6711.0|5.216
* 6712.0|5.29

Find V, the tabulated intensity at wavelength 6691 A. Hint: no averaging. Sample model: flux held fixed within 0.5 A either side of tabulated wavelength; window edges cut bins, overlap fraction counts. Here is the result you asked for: 5.531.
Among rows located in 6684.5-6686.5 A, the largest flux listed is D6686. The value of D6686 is 5.528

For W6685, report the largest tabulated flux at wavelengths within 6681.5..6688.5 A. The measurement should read 5.78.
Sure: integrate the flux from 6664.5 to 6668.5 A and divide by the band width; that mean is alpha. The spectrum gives 5.4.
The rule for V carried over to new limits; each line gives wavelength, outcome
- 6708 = 5.071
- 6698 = 5.15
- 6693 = 5.473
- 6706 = 4.998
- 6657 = 5.46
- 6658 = 5.447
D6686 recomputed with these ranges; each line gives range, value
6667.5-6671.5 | 5.664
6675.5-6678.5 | 5.486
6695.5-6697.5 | 5.266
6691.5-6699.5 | 5.525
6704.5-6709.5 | 5.106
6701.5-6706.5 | 4.998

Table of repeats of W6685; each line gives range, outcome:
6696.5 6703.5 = 5.205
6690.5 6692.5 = 5.531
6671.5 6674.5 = 5.704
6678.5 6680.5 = 5.631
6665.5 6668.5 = 5.455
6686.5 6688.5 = 5.376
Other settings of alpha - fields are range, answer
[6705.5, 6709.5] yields 5.05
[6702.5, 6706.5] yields 4.95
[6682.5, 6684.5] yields 5.7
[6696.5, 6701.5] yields 5.09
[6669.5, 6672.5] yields 5.66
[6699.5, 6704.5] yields 4.96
